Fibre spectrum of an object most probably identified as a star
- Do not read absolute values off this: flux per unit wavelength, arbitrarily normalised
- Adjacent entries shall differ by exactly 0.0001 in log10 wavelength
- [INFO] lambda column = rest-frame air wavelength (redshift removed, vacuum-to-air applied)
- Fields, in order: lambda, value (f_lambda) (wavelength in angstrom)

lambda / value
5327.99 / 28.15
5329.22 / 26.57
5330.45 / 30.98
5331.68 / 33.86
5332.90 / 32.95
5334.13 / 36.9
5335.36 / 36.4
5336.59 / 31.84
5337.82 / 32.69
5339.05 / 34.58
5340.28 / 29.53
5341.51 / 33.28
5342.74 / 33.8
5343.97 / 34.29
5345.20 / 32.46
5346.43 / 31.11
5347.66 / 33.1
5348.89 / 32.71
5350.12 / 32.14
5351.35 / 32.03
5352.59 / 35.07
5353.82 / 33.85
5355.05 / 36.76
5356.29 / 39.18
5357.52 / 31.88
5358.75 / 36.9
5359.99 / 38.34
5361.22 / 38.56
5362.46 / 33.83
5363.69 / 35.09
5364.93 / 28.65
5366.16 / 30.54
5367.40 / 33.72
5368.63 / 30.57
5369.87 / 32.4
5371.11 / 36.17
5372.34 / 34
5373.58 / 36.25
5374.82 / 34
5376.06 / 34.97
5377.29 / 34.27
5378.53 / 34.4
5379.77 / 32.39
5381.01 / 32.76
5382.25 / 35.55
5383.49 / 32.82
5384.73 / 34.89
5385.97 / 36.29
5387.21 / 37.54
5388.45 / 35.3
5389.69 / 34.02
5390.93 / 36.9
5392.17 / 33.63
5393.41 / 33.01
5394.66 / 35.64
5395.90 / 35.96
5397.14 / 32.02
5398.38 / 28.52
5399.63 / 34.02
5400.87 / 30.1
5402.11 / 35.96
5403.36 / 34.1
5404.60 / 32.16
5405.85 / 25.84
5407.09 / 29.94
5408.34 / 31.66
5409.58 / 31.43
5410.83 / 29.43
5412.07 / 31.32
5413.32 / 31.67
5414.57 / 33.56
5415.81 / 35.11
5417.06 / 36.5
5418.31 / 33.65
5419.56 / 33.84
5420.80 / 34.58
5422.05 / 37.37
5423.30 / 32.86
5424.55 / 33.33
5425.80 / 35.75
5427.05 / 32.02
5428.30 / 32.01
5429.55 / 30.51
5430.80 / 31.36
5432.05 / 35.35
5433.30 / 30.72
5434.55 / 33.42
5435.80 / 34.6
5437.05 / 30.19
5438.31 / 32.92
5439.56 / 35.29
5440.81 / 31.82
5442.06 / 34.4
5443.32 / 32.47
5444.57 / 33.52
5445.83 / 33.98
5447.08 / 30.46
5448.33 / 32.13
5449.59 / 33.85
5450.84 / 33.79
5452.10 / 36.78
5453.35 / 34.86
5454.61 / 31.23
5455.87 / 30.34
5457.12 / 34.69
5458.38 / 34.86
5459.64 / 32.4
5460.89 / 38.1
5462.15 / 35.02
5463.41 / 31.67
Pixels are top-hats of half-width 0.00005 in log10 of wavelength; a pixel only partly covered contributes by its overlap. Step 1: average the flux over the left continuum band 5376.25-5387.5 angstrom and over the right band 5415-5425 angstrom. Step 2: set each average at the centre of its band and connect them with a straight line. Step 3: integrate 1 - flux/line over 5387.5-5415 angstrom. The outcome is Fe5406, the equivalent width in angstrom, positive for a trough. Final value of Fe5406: 1.6 angstrom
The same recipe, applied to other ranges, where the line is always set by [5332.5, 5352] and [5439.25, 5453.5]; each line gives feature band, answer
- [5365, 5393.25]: -0.7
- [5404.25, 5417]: 0.8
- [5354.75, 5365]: -0.8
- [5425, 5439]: 0.4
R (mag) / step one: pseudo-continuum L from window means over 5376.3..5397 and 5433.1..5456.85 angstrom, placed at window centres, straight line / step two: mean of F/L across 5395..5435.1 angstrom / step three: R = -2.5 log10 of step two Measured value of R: 0.038 mag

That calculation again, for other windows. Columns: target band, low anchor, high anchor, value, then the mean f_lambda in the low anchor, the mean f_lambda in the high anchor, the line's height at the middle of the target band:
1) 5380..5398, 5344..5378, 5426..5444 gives -0.03 mag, 34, 32.7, 33.5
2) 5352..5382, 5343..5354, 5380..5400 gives -0.03 mag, 33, 34.3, 33.5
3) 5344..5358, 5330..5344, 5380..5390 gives 0.00 mag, 33.4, 34.8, 33.8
